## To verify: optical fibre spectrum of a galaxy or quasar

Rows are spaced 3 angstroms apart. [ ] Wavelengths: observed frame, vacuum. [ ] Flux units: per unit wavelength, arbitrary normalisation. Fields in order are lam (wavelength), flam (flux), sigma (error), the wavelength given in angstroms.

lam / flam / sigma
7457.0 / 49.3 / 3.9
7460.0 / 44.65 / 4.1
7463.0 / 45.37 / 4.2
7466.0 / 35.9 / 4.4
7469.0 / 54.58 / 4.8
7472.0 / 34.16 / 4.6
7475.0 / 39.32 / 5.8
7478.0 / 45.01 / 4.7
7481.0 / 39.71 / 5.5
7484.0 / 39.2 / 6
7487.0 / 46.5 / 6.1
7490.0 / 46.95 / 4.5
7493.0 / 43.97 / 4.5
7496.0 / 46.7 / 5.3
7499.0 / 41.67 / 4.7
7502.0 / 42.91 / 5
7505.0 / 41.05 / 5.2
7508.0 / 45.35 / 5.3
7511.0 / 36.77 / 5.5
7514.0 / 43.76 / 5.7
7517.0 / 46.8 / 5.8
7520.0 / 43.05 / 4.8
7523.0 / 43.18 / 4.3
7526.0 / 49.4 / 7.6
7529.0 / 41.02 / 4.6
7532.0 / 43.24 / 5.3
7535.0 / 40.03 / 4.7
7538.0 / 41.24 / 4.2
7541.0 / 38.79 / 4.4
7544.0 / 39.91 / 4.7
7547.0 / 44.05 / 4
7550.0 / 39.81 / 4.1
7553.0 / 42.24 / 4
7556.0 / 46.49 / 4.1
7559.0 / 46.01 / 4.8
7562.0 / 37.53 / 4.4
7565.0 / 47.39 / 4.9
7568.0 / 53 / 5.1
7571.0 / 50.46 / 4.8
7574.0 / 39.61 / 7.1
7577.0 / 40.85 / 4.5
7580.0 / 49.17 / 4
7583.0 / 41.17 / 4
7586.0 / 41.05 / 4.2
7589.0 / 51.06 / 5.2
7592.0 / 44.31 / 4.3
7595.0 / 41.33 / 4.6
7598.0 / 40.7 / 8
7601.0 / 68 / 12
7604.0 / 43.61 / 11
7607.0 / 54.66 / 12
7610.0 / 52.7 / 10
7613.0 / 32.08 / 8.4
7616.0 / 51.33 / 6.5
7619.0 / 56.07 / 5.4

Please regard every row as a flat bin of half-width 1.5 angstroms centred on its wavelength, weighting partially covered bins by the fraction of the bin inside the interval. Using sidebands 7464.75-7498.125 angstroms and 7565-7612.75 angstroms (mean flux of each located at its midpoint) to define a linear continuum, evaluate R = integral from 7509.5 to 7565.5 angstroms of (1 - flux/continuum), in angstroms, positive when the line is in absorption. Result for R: 3.1 angstroms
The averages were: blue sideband 42.9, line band 42.6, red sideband 47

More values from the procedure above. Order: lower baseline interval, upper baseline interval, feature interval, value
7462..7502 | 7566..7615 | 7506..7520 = 0.3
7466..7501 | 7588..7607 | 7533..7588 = 4.1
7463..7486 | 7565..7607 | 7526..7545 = 1.3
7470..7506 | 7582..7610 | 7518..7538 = 0.5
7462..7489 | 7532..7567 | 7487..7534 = -1.7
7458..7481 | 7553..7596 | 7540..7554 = 1.1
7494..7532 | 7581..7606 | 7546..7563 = 0.9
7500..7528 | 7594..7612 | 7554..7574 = 0.4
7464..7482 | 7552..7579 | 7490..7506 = -0.4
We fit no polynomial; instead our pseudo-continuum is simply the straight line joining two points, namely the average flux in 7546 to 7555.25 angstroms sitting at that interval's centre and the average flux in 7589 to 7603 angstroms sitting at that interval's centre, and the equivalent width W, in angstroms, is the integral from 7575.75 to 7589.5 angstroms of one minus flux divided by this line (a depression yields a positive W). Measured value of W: 0.7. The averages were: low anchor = 42.3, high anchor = 48.7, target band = 44.3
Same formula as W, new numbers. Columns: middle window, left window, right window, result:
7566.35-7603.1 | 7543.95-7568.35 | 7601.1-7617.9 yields -0.10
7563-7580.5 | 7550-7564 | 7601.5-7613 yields -0.61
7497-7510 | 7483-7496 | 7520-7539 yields 0.42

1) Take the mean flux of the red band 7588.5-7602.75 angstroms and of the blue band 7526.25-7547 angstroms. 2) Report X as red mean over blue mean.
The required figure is 1.2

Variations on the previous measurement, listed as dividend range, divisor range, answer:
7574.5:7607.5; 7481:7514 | 1.08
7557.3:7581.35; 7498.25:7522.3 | 1.06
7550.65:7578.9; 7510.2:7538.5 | 1.04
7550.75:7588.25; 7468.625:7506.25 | 1.04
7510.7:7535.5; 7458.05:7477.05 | 1.02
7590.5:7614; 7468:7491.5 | 1.11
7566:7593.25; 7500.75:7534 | 1.06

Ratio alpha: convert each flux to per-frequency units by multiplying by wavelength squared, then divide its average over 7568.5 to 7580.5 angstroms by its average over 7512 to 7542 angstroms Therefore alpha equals 1.07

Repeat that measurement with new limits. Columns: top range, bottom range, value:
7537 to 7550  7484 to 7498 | 0.92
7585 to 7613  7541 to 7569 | 1.11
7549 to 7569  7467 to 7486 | 1.09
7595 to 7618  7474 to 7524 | 1.16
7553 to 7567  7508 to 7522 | 1.05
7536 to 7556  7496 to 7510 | 0.97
